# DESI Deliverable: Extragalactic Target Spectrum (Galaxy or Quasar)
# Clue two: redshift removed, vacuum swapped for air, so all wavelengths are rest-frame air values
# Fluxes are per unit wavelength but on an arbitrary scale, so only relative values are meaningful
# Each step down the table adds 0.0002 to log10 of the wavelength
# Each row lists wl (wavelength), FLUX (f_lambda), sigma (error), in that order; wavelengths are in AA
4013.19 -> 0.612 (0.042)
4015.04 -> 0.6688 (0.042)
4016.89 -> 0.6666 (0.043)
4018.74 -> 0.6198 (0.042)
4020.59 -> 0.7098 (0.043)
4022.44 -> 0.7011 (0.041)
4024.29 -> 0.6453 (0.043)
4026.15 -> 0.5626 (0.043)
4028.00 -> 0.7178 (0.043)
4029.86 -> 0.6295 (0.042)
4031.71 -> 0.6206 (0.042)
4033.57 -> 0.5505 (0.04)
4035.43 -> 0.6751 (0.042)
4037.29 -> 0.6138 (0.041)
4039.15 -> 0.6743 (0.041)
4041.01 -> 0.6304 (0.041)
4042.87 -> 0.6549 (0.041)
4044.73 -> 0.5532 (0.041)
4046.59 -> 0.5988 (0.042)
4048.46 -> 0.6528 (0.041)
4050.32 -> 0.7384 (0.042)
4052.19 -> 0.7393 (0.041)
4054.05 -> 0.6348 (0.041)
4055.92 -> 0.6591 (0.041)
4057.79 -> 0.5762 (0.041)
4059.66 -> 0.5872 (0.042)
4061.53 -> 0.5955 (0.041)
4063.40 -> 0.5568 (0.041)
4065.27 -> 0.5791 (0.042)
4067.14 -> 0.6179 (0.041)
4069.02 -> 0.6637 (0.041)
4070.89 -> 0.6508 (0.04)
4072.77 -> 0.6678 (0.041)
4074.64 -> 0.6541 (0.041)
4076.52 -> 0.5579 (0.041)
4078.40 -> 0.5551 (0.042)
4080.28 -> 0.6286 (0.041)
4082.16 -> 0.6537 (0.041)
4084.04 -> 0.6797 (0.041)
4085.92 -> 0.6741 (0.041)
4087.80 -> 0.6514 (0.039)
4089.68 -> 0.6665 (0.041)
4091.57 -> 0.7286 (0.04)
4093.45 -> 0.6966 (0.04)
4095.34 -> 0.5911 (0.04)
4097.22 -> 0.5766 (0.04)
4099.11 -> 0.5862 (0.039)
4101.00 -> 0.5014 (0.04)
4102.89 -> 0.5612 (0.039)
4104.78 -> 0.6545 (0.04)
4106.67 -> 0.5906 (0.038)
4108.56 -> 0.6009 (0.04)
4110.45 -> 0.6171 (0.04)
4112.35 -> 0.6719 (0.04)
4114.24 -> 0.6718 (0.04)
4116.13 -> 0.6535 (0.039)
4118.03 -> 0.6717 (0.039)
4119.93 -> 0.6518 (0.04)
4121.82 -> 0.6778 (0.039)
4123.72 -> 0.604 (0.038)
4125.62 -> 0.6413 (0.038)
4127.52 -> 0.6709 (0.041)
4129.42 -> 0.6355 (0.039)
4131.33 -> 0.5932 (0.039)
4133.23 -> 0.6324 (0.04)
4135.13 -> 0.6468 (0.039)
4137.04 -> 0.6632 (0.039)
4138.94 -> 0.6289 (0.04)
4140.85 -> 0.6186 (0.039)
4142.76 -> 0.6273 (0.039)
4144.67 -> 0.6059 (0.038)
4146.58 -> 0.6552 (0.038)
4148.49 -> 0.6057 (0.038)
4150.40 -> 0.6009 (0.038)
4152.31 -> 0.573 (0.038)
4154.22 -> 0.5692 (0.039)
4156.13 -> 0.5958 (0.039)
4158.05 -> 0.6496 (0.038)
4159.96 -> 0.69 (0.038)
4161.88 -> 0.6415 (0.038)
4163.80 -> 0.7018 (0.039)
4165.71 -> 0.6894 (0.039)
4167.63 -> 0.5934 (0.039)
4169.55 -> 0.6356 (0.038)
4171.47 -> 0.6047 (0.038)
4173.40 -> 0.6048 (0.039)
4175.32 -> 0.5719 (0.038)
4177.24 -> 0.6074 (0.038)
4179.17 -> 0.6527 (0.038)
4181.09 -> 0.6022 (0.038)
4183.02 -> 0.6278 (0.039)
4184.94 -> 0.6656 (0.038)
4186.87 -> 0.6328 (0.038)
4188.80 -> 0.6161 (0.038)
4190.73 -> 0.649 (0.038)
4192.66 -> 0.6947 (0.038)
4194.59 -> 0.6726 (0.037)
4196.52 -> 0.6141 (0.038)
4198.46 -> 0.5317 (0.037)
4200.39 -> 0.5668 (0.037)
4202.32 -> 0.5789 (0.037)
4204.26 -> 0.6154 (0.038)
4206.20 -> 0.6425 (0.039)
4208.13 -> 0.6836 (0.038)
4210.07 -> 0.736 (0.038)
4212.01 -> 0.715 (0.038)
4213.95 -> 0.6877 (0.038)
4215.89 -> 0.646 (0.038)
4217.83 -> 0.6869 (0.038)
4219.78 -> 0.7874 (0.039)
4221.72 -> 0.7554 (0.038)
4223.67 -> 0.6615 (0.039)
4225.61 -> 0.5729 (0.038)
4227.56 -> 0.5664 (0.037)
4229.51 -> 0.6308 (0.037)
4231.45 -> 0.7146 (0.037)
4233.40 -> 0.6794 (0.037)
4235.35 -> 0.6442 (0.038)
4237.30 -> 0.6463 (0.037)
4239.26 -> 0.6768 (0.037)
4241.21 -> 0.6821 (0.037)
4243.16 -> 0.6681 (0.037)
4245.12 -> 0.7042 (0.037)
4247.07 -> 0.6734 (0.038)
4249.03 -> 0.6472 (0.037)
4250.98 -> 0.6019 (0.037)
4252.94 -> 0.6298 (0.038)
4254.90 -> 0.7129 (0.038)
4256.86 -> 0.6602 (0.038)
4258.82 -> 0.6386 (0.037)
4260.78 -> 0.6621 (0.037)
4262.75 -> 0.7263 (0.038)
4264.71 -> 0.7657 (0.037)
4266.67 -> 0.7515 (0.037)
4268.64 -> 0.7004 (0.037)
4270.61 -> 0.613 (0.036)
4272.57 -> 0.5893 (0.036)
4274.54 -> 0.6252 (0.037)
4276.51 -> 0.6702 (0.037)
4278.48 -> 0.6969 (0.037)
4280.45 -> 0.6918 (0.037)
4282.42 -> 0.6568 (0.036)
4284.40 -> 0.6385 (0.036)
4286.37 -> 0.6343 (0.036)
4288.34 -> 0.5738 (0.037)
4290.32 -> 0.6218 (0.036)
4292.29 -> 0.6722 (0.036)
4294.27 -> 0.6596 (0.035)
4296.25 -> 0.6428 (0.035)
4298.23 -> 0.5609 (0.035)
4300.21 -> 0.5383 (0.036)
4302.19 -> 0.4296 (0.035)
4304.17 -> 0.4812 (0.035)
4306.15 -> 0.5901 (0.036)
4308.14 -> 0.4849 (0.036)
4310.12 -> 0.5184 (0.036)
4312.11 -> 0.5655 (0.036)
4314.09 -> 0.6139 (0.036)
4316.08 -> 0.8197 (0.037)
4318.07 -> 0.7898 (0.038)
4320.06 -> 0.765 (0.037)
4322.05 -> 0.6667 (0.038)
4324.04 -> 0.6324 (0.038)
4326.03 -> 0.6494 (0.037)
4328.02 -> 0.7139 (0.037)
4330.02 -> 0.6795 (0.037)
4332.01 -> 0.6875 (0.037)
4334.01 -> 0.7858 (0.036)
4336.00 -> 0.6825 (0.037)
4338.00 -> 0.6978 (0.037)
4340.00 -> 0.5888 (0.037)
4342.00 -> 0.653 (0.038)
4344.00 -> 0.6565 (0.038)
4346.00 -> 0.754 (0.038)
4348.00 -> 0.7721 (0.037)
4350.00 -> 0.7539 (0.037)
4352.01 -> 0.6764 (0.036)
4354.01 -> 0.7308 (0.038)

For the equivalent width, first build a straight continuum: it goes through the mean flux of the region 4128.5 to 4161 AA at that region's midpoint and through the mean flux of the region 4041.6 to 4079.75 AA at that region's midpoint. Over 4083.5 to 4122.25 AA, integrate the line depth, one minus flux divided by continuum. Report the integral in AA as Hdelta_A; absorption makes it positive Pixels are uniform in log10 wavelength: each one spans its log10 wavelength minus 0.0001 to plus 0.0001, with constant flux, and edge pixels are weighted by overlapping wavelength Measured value -0.8 AA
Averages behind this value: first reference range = 0.625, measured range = 0.636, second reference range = 0.623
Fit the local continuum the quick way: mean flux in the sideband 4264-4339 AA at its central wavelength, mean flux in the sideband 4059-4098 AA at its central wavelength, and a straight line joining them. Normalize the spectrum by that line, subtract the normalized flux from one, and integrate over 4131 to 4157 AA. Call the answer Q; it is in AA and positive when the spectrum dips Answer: 0.8 AA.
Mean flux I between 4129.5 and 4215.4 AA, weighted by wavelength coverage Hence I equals 0.632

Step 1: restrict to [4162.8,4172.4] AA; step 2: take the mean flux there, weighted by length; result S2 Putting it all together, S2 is 0.645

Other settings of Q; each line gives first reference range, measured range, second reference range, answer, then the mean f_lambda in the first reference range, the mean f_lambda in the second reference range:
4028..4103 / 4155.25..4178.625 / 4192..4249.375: 0.58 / 0.629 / 0.659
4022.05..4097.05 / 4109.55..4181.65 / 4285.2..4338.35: 0.37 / 0.636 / 0.635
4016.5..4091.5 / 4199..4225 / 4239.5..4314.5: -1.52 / 0.637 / 0.632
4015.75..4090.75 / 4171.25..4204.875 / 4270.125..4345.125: 1.06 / 0.637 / 0.638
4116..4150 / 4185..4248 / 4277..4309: -4.09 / 0.637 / 0.6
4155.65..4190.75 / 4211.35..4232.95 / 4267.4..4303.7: -1.59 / 0.633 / 0.622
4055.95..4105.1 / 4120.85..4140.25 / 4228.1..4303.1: -0.34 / 0.62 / 0.65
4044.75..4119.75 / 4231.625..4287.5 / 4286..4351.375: -2.17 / 0.63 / 0.647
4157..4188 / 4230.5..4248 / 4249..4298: -0.70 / 0.635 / 0.658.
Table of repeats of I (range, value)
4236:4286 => 0.669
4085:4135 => 0.634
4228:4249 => 0.668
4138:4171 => 0.628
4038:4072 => 0.631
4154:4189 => 0.631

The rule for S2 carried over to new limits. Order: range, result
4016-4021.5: 0.665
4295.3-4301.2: 0.58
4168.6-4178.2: 0.605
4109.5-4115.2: 0.654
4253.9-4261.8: 0.668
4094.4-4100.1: 0.584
